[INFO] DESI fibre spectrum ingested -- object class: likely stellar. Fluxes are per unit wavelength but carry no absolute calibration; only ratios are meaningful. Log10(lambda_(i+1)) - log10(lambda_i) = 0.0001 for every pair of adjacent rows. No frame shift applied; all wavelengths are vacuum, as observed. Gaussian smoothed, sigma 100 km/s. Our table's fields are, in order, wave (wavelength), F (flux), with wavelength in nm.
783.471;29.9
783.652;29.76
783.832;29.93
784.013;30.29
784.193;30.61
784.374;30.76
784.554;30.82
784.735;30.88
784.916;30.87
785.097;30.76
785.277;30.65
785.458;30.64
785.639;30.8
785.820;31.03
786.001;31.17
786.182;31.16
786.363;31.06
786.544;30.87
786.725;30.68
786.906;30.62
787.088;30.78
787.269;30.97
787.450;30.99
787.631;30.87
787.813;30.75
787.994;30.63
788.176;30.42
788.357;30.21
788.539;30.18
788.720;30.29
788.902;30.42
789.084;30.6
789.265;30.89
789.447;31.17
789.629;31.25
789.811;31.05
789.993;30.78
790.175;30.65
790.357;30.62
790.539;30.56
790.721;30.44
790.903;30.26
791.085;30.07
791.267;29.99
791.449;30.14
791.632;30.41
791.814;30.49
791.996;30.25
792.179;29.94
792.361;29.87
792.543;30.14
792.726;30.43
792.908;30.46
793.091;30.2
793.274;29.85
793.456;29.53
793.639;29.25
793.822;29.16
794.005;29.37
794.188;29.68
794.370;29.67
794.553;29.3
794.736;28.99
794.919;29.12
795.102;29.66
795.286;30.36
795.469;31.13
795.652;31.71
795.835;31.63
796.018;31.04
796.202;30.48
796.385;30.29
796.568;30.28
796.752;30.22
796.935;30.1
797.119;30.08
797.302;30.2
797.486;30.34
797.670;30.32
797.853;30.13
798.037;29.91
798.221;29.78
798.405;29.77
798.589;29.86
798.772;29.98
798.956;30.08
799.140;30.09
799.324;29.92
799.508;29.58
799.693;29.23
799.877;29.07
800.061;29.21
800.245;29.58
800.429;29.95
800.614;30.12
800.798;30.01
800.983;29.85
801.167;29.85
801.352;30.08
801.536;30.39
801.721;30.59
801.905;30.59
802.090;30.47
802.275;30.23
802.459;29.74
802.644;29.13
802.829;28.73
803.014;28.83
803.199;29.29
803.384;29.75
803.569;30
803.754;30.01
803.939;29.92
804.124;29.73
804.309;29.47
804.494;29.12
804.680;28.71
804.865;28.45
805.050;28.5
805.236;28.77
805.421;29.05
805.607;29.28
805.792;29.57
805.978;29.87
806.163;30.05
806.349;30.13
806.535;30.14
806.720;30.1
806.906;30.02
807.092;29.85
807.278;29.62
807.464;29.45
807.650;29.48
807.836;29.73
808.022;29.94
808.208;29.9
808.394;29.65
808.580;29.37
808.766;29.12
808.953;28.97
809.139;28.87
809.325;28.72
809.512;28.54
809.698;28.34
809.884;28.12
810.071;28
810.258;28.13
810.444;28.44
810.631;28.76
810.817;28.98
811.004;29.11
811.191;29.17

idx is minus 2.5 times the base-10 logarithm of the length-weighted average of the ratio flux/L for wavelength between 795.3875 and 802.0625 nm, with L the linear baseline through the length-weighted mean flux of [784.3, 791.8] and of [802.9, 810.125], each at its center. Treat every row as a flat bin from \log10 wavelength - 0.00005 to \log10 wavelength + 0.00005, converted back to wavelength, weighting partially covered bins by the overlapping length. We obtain -0.01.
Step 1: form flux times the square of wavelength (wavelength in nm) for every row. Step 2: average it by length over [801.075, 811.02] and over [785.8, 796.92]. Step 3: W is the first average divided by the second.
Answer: 1.0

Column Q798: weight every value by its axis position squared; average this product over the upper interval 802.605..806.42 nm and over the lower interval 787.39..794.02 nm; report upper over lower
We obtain 1.00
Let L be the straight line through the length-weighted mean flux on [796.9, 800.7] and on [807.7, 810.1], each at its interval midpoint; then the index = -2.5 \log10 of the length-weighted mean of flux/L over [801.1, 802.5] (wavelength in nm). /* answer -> -0.02 mag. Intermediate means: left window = 29.9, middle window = 30.3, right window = 29.1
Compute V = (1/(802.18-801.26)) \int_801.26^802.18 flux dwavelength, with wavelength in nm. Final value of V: 30.4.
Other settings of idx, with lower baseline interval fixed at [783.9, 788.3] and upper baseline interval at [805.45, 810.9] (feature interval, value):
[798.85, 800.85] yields 0.01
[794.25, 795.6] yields 0.01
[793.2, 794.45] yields 0.03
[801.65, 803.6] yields 0.00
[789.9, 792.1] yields 0.00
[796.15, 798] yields -0.01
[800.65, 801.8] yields -0.01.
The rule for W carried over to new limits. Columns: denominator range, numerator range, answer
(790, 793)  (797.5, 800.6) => 1.00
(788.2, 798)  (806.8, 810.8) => 1.00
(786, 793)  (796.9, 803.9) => 1.00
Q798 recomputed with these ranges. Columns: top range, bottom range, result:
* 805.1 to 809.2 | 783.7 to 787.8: 1.01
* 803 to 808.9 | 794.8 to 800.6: 1.00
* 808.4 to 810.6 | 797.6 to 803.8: 0.98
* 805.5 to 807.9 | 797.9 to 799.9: 1.02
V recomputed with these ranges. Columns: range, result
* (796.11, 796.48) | 30.4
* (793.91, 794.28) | 29.6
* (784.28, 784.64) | 30.8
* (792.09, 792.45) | 29.9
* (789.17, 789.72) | 31.1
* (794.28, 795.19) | 29.3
